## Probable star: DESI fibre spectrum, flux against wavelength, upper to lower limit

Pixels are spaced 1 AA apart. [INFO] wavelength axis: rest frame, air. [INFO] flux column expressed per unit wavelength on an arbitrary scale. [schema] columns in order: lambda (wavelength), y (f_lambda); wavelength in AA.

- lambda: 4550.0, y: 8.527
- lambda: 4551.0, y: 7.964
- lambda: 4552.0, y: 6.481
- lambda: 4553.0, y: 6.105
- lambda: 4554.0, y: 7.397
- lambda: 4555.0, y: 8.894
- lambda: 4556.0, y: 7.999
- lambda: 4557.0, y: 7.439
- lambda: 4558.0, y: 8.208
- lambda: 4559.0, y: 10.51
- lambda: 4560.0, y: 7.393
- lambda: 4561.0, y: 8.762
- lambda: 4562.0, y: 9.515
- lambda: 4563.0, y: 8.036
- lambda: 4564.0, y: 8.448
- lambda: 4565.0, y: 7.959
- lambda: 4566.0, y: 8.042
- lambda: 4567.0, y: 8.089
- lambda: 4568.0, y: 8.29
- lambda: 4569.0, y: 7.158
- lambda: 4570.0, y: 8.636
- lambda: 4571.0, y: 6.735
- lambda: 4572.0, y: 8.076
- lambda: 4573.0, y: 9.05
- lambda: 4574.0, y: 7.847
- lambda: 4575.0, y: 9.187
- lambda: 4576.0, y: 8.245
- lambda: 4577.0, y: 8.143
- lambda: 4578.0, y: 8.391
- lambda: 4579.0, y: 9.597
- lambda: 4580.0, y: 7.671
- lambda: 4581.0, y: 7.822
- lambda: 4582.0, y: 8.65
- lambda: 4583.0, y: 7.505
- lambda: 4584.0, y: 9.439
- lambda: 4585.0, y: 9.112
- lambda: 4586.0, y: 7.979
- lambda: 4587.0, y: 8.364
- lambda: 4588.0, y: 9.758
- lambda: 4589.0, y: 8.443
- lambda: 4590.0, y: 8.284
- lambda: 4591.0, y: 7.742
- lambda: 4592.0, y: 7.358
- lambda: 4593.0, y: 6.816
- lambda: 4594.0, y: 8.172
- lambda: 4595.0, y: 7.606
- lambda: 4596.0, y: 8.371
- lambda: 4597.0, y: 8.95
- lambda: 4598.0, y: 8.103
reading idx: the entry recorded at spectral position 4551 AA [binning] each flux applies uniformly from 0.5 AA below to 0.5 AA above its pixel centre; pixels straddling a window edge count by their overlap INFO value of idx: 7.964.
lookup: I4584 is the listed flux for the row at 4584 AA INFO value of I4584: 9.439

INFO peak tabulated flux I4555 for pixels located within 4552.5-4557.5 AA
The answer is 8.894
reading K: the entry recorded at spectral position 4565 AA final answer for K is 7.959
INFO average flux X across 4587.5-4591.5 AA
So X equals 8.56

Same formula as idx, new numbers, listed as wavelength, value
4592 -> 7.358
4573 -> 9.05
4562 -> 9.515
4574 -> 7.847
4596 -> 8.371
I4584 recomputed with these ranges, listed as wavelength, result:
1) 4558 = 8.208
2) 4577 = 8.143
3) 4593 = 6.816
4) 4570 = 8.636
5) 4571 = 6.735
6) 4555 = 8.894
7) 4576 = 8.245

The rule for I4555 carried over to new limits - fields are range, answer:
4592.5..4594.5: 8.172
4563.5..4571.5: 8.636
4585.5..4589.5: 9.758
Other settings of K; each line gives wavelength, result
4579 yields 9.597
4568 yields 8.29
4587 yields 8.364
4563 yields 8.036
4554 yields 7.397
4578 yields 8.391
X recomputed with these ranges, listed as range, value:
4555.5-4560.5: 8.31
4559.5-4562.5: 8.56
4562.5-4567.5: 8.11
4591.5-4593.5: 7.09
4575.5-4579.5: 8.59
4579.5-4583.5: 7.91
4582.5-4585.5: 8.69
